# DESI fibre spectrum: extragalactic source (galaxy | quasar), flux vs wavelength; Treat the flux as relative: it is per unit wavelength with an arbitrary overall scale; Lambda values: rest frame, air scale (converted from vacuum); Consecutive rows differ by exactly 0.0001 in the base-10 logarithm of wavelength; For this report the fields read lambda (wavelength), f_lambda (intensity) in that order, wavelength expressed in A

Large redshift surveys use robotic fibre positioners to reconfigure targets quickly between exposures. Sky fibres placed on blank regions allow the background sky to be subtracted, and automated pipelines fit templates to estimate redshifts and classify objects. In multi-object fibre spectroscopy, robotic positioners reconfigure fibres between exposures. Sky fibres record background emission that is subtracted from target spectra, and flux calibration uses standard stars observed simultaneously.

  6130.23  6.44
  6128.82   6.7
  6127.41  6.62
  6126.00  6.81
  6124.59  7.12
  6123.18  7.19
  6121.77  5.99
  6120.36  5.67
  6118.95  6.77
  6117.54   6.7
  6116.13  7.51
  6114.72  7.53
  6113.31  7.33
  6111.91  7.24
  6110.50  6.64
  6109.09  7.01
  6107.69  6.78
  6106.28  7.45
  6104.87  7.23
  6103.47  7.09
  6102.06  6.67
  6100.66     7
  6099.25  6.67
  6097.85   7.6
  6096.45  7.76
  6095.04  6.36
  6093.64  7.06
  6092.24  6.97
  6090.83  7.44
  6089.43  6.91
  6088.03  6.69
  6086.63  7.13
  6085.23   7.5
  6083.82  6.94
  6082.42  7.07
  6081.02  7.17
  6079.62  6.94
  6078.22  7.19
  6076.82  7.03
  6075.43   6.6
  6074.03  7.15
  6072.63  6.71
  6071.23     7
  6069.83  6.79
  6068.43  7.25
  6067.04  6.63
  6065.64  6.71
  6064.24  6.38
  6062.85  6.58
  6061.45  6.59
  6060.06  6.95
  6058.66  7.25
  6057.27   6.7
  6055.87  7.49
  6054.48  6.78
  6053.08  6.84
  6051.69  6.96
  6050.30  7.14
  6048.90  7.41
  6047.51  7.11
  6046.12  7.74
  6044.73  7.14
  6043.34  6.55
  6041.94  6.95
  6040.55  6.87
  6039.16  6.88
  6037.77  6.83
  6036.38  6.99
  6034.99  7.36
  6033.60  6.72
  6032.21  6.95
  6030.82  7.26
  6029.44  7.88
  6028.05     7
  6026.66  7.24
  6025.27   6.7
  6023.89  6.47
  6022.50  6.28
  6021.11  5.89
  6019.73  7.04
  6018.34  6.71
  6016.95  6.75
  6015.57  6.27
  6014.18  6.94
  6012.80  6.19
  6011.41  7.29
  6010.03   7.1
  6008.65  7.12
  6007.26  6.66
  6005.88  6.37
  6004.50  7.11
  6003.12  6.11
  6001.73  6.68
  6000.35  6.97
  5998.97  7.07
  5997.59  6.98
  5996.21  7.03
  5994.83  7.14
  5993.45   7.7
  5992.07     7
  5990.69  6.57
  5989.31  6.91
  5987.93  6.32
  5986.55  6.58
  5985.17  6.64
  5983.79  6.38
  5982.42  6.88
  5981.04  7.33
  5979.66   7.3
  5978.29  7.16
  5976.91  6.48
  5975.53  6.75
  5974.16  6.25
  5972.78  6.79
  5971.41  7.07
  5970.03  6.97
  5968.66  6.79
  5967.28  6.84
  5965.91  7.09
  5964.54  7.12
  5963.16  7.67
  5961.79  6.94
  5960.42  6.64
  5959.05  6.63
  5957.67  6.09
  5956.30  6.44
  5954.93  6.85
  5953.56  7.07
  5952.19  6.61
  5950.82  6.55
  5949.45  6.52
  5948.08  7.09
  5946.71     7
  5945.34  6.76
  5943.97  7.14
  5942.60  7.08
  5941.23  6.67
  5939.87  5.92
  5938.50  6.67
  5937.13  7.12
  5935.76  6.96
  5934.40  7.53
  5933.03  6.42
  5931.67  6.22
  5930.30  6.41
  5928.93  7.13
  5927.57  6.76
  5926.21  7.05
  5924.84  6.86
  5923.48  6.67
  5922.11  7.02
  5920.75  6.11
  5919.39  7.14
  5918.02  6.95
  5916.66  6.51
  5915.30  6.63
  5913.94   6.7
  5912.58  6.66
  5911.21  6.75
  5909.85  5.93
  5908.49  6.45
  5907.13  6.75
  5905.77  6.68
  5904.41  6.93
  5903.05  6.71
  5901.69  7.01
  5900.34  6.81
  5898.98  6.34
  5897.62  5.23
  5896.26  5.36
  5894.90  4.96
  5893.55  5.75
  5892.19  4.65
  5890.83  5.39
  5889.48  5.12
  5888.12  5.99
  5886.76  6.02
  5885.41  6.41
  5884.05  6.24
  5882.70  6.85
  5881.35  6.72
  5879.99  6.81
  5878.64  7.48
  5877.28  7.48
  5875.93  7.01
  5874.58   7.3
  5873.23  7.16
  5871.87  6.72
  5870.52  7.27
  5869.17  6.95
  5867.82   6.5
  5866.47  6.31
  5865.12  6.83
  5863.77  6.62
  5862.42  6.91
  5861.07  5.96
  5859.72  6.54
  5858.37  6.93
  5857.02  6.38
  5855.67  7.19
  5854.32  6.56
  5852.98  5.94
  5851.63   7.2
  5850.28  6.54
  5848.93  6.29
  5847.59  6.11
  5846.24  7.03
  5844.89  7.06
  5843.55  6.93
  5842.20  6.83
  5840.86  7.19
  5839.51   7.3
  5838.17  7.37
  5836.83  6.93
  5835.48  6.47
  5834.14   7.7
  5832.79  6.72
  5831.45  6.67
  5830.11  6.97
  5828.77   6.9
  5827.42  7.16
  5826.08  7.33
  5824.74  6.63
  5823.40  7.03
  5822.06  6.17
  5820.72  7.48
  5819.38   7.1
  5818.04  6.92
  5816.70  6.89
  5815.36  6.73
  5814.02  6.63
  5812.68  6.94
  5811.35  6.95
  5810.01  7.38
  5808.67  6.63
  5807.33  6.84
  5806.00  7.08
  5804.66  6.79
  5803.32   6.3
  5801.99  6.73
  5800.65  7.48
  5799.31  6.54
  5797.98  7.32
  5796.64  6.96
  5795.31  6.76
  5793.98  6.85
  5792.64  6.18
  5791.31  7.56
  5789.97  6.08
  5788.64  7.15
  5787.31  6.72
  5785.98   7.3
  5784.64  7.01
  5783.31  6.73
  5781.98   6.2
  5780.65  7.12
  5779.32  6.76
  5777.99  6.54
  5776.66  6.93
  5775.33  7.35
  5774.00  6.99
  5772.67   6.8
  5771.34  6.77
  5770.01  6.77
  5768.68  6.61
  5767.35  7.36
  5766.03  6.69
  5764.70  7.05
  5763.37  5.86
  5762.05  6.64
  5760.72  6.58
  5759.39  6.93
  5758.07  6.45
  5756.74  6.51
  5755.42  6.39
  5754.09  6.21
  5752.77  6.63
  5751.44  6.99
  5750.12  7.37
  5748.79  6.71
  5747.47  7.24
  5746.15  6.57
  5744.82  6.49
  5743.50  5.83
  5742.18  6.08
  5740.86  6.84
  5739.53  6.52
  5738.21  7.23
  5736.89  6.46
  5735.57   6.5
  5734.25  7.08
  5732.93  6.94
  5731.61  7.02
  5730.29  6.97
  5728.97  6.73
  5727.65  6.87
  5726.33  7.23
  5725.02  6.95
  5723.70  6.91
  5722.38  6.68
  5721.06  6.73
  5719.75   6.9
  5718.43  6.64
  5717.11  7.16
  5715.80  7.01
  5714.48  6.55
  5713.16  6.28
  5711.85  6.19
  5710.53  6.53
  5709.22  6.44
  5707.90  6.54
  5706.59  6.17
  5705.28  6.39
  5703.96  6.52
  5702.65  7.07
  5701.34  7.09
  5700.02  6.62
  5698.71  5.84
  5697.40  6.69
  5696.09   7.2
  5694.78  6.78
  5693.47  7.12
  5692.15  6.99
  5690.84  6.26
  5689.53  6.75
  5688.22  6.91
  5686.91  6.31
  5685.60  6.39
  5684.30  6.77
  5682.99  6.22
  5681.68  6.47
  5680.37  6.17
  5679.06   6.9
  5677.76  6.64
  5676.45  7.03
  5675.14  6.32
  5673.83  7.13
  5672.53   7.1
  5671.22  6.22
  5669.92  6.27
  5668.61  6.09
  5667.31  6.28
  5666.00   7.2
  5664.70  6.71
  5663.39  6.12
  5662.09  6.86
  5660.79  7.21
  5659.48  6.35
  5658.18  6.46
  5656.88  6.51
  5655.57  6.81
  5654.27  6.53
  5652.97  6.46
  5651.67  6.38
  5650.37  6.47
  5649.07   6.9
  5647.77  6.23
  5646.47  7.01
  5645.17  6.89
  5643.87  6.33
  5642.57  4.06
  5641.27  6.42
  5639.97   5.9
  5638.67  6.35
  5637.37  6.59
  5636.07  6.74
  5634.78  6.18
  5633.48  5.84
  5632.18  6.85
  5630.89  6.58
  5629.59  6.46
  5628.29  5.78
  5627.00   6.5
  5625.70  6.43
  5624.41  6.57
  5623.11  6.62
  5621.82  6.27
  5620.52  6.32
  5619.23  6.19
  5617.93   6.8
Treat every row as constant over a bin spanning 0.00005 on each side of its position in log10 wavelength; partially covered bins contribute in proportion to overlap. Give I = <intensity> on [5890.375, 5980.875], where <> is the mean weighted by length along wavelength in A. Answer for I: 6.64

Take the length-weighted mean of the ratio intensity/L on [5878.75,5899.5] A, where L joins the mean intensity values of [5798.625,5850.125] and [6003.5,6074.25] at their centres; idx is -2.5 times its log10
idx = 0.17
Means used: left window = 6.9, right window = 6.89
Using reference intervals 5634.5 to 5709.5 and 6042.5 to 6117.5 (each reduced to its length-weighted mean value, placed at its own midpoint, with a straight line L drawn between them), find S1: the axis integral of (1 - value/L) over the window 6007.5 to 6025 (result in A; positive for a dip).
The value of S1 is 0.7 A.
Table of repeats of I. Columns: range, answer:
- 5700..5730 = 6.71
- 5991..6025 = 6.78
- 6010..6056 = 6.92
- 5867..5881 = 7.05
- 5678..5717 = 6.6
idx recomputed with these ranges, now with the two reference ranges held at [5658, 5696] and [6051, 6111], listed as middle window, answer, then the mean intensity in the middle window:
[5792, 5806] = -0.01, 6.8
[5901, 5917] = 0.03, 6.65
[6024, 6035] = -0.03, 7.09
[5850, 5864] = 0.03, 6.62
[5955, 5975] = 0.01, 6.81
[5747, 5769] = 0.00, 6.72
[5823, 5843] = -0.04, 7.01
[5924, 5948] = 0.01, 6.81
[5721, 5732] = -0.04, 6.9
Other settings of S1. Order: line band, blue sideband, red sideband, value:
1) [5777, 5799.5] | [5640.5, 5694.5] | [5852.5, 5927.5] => -1.0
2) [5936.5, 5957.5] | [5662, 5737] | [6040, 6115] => 0.4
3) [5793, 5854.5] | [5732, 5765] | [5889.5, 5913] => -4.8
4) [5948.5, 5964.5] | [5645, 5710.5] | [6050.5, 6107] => 0.3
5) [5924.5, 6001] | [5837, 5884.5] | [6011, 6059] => 0.5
